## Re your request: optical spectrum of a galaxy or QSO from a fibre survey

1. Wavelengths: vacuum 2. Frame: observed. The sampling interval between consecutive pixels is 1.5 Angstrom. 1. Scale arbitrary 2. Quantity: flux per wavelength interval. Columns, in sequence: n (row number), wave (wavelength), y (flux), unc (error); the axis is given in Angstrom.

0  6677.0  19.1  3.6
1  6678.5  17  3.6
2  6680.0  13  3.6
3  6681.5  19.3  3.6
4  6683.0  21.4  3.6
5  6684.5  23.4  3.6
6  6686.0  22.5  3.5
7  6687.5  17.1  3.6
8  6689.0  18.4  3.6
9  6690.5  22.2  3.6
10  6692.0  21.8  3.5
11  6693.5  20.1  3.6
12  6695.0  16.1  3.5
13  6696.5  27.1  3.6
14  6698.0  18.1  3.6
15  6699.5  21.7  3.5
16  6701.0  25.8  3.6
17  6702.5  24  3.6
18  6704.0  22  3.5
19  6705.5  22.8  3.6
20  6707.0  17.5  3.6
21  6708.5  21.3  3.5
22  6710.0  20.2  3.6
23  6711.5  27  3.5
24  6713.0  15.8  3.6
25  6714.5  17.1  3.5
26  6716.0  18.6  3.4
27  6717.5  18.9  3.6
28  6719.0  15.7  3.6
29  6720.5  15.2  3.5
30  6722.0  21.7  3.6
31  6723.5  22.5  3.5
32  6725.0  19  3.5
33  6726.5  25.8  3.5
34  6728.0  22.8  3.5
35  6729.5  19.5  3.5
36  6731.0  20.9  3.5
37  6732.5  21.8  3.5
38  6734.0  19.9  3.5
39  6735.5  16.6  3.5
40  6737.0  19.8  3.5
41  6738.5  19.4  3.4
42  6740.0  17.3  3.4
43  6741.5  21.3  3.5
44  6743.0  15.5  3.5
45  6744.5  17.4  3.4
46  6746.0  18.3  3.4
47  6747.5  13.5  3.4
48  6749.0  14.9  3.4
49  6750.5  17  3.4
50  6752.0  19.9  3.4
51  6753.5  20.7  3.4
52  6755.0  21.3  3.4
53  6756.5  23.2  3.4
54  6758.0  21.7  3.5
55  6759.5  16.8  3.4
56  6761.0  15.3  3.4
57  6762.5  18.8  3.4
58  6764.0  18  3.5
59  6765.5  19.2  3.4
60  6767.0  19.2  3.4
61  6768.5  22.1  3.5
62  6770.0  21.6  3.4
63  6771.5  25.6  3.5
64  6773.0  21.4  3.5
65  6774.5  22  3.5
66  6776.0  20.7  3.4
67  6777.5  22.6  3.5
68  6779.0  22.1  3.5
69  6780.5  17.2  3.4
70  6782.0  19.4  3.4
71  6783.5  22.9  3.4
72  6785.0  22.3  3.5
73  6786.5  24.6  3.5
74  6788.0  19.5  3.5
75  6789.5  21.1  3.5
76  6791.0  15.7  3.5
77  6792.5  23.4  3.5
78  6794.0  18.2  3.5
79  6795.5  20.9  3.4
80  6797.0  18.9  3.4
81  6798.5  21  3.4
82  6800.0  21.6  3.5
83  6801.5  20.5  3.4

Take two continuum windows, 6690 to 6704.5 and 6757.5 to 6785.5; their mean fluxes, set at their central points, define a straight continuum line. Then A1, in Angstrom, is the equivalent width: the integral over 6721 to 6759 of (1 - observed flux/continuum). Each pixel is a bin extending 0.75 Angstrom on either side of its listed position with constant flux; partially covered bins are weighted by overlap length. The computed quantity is 2.6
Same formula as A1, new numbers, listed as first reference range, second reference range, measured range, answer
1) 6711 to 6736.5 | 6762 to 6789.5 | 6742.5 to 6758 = 1.60 Angstrom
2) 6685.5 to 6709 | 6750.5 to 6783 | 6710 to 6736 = 1.10 Angstrom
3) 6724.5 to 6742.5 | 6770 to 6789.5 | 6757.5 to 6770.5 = 1.29 Angstrom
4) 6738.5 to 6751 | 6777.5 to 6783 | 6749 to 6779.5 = -2.53 Angstrom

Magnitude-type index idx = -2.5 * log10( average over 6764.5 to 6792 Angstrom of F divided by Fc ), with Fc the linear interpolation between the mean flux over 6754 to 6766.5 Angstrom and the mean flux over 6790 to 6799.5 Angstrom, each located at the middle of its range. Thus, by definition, -0.08 mag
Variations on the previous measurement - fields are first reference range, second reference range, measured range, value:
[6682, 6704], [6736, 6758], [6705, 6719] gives 0.043 mag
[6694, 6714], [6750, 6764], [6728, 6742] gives 0.026 mag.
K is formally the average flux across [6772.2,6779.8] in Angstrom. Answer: 21.8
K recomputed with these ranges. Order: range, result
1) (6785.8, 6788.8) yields 22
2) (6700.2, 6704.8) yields 23.9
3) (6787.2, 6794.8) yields 19.6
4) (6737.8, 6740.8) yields 18.4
